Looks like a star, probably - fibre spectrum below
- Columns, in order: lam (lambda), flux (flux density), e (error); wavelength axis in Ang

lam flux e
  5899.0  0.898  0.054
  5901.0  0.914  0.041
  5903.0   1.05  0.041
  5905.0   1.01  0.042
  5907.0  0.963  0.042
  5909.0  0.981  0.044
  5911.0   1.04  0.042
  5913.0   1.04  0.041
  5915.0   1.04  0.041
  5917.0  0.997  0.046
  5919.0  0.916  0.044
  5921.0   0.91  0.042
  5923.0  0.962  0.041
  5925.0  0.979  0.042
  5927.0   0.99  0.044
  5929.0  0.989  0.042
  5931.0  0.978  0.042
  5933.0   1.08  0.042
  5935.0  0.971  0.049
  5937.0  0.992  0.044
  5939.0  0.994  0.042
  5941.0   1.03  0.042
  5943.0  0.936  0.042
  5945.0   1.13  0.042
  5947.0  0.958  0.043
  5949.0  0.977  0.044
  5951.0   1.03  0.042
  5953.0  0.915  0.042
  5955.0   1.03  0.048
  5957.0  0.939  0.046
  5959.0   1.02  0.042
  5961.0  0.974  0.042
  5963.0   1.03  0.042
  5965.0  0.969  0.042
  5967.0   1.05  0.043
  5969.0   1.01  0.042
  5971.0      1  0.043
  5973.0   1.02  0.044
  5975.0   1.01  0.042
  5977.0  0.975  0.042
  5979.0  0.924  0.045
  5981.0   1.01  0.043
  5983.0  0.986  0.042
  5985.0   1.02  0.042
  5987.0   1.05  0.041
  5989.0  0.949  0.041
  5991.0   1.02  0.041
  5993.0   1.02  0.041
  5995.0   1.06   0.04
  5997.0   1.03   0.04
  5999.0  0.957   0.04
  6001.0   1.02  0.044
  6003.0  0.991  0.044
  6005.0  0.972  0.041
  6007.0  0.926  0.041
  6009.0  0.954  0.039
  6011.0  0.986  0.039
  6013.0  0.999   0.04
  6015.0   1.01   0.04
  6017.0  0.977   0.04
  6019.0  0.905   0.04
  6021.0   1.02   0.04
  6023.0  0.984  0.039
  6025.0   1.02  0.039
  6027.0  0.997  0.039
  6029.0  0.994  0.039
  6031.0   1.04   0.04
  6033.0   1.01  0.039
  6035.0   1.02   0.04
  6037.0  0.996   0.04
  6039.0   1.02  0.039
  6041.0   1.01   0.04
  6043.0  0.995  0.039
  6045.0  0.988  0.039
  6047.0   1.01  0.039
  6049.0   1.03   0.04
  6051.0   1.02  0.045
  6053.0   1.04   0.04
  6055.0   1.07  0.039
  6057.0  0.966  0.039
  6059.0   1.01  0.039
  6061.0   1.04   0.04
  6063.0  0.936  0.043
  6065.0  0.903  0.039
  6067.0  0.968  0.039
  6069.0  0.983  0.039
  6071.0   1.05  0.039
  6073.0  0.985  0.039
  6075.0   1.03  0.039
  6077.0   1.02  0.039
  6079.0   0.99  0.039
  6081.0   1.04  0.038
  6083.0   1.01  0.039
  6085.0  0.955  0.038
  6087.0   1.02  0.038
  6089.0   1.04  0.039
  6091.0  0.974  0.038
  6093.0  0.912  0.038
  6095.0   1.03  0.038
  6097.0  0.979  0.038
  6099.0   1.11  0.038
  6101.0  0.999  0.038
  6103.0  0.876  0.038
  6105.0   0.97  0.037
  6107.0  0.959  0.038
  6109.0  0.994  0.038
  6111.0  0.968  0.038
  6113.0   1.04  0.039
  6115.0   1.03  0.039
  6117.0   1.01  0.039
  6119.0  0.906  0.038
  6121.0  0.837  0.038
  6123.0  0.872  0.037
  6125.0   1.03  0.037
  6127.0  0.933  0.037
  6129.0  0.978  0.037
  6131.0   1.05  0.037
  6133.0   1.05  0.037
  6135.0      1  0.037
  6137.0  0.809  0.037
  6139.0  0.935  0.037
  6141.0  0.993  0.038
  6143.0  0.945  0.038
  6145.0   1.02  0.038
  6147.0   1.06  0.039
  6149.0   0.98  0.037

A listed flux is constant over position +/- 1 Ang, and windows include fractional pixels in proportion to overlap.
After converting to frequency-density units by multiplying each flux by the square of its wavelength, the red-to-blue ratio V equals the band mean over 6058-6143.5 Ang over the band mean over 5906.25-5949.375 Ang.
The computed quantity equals 1.05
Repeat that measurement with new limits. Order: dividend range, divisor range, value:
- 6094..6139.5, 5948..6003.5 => 1.02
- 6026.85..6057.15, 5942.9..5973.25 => 1.04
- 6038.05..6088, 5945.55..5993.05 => 1.04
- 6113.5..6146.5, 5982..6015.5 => 1.01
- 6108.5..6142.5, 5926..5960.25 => 1.03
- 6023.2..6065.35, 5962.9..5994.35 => 1.03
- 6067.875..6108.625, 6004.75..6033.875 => 1.03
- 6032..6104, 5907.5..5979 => 1.05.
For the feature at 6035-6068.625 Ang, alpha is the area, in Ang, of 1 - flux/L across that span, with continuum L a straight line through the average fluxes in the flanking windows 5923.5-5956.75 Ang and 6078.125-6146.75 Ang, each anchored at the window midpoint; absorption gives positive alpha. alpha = -0.5 Ang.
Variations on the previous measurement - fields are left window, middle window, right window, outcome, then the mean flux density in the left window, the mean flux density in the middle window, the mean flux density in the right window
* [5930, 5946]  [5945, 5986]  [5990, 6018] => 0.41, 1.01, 0.996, 0.994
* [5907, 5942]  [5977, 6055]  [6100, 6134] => -1.38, 0.993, 1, 0.971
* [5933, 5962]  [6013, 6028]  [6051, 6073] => 0.12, 0.996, 0.988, 0.997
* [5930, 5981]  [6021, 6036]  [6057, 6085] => -0.21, 0.998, 1.01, 0.995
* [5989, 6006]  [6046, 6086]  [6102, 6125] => -1.13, 1.01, 1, 0.955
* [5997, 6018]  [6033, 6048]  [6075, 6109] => -0.30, 0.982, 1.01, 0.994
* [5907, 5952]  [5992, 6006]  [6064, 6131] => -0.24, 0.996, 1.01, 0.983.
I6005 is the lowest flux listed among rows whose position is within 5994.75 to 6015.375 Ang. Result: 0.926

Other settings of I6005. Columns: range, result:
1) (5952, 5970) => 0.915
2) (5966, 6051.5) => 0.905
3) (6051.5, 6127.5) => 0.837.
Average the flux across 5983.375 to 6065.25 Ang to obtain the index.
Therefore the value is 1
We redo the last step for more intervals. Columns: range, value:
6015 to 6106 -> 0.999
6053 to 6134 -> 0.989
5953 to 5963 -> 0.987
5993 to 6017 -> 0.992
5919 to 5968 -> 0.991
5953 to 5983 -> 0.994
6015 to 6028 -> 0.986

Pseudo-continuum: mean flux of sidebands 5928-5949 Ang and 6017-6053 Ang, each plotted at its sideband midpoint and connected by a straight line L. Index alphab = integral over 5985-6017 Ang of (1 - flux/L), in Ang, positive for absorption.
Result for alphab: 0.2 Ang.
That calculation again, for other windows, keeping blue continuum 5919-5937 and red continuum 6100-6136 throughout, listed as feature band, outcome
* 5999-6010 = 0.1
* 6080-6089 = -0.3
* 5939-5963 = -0.4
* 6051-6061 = -0.5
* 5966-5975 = -0.4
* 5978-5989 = -0.2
